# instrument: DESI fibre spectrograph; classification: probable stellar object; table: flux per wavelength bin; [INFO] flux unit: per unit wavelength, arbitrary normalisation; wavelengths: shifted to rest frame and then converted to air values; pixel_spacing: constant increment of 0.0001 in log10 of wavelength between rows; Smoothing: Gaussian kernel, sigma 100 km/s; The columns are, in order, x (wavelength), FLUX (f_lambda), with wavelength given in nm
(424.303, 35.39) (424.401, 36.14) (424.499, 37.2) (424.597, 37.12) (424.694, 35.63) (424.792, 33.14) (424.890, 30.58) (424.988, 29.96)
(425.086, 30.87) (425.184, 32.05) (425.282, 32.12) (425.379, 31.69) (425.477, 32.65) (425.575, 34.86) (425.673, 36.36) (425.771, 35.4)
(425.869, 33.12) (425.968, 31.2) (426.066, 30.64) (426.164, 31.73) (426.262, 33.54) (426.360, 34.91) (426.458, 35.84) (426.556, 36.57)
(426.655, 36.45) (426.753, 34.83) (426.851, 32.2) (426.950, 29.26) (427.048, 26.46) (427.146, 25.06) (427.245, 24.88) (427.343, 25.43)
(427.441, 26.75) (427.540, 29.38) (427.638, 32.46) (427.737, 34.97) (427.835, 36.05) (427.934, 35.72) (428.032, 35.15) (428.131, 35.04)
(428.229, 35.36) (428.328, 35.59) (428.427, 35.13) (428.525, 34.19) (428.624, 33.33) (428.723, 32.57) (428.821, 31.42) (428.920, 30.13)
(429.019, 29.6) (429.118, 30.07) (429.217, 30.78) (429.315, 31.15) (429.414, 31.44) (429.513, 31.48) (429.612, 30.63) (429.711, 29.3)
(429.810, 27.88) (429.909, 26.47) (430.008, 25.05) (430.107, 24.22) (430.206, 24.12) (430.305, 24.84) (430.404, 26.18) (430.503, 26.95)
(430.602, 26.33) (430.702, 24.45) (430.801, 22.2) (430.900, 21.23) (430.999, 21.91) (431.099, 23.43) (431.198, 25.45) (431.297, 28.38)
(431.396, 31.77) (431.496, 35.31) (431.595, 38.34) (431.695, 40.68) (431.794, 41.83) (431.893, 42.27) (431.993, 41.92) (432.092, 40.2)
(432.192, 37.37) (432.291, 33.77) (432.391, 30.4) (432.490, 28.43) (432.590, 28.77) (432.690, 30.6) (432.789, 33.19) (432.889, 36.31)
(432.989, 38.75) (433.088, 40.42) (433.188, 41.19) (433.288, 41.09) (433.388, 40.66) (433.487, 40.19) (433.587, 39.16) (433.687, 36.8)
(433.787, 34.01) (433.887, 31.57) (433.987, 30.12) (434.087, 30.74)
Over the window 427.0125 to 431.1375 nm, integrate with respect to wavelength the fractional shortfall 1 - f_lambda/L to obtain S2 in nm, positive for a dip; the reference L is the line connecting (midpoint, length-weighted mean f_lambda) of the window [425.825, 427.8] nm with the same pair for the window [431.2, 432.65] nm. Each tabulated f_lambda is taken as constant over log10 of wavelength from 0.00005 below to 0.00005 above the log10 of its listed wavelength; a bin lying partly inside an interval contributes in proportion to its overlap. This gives 0.47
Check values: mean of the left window 31.3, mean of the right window 35.3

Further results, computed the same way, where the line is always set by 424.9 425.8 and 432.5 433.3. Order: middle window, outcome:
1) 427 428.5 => 0.09 nm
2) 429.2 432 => 0.44 nm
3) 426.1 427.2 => 0.03 nm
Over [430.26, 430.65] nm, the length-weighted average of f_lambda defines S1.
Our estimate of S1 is 26.1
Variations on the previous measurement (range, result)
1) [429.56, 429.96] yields 28.6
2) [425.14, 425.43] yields 32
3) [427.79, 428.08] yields 35.6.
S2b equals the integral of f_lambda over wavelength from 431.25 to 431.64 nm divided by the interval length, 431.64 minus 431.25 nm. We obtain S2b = 33.4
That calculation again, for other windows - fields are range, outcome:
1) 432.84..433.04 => 37.6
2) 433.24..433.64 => 40.3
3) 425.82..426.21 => 31.6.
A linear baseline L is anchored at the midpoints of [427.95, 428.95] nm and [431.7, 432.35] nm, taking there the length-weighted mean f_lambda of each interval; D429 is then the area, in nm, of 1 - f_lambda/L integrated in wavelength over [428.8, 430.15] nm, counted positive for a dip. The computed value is 0.238 nm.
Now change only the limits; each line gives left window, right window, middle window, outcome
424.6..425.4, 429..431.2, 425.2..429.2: -0.34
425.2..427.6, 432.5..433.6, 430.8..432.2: 0.11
